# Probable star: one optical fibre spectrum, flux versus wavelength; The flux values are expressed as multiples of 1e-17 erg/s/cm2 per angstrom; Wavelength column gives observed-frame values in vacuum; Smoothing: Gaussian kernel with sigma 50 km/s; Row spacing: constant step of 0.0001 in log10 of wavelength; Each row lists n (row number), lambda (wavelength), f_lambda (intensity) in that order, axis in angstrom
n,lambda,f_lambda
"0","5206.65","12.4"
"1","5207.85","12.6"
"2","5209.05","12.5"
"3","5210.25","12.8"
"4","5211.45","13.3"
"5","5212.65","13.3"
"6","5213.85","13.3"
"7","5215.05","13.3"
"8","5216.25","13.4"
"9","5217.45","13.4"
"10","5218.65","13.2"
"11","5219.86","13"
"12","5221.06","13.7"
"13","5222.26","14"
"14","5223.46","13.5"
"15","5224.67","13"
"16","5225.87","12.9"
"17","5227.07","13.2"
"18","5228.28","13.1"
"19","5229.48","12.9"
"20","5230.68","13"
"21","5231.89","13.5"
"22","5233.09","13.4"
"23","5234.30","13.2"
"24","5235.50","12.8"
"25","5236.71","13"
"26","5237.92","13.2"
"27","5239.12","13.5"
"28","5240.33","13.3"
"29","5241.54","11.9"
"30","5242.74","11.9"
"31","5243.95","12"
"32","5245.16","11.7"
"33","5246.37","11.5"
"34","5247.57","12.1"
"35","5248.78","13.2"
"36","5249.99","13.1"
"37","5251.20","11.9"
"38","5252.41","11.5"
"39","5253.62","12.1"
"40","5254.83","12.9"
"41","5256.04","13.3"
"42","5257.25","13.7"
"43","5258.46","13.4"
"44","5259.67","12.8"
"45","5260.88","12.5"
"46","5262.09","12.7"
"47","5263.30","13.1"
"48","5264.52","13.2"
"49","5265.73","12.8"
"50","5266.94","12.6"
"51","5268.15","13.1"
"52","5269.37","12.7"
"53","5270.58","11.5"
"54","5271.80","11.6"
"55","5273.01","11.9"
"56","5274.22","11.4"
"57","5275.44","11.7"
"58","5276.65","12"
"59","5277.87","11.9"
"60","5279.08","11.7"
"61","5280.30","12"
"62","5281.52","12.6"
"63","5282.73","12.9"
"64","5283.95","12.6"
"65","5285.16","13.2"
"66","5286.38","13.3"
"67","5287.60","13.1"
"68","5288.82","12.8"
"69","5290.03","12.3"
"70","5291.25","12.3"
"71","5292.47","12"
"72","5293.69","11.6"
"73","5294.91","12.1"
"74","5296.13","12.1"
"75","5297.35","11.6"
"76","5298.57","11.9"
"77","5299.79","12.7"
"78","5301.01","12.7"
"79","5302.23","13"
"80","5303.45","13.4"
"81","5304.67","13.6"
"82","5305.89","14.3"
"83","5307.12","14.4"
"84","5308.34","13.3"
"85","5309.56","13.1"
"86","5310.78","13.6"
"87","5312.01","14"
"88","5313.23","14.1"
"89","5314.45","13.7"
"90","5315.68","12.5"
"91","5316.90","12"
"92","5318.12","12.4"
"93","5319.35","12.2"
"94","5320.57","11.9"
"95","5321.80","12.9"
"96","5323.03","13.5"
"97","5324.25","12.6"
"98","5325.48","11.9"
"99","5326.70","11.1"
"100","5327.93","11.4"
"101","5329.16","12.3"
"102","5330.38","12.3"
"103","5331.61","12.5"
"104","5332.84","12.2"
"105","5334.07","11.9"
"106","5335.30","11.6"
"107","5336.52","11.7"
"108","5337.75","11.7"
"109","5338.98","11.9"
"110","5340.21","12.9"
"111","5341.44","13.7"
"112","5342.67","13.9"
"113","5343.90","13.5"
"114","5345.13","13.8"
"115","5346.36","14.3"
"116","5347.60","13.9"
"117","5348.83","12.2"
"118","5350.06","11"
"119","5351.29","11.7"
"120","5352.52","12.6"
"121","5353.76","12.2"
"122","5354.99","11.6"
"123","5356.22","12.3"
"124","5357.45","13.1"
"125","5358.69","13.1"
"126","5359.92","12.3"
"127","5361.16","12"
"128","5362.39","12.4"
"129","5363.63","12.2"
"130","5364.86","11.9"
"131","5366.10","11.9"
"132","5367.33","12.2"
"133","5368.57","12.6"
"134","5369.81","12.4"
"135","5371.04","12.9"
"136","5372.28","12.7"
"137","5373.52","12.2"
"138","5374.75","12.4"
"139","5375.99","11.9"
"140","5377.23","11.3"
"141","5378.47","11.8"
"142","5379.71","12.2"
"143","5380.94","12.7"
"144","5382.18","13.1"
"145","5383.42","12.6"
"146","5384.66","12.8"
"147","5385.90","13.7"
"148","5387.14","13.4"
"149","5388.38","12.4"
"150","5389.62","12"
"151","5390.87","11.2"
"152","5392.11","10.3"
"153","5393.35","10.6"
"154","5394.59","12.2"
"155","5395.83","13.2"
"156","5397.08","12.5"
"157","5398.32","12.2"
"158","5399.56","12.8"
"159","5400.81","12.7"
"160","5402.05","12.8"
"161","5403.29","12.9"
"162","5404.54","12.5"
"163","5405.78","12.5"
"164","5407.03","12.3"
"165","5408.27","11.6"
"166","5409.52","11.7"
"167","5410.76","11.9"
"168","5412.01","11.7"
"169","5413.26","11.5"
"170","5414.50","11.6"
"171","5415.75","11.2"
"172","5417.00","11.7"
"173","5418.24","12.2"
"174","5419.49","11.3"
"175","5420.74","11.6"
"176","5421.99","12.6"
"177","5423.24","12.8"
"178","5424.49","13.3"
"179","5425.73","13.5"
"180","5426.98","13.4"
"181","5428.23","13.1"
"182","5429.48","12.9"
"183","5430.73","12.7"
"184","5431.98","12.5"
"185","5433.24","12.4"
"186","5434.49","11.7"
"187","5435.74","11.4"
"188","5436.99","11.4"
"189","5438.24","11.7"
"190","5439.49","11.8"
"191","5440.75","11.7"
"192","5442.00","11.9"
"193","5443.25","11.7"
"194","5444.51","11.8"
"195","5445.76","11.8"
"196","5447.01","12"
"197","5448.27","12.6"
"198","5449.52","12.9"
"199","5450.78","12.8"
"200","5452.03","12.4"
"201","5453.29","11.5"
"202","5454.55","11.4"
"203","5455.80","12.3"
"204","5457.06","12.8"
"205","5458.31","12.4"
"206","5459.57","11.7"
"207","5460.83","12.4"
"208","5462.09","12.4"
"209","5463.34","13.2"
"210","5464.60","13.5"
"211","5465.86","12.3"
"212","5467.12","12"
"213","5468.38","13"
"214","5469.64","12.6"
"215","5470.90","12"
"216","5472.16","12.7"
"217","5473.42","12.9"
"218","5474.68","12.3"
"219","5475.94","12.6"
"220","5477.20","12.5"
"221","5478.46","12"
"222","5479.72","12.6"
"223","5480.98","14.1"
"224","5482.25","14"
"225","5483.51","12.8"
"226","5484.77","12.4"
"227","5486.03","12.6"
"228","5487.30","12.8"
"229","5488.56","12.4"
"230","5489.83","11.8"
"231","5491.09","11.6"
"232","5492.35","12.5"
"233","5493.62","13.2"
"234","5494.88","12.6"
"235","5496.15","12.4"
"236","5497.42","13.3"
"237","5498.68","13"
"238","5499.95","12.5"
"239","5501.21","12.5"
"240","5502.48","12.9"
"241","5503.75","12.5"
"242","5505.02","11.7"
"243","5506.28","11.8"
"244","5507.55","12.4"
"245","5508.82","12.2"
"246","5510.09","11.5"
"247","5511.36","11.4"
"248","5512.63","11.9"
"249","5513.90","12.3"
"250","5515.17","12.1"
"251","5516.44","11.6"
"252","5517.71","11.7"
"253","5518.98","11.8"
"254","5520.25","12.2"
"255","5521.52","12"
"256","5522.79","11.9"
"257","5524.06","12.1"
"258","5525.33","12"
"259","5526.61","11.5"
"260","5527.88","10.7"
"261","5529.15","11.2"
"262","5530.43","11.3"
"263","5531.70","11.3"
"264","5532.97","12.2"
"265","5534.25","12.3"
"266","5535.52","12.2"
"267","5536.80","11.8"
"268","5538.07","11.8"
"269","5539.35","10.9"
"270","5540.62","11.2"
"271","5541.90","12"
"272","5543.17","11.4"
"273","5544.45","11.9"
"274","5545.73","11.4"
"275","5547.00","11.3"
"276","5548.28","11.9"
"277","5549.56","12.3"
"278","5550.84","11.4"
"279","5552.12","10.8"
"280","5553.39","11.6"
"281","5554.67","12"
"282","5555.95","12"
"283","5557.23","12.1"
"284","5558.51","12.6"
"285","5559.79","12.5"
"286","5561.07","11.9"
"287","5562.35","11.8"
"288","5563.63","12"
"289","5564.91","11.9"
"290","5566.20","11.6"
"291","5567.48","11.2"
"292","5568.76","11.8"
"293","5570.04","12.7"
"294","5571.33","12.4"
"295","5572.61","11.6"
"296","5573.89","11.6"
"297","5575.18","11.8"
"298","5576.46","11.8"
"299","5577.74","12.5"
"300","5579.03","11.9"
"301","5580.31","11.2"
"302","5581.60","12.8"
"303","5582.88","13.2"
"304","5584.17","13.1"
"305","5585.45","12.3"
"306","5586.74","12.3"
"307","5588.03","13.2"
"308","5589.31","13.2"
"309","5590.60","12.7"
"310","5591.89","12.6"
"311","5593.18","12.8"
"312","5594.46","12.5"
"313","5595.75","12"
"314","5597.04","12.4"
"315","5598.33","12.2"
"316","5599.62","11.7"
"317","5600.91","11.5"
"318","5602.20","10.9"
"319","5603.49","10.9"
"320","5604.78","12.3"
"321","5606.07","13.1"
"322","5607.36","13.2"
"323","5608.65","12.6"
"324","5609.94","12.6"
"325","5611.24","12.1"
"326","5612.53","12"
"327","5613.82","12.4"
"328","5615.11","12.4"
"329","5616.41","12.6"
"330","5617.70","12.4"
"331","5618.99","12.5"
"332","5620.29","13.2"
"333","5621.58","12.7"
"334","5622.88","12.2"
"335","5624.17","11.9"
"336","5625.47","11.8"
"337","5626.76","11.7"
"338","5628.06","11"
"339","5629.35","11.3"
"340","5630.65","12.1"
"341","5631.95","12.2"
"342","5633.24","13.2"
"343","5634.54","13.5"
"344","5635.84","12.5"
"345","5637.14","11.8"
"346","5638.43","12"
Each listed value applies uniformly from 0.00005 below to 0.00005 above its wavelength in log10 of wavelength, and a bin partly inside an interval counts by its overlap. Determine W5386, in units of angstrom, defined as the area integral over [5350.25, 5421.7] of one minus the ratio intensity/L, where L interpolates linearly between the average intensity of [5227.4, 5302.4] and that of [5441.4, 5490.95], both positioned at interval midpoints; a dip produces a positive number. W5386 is 1.7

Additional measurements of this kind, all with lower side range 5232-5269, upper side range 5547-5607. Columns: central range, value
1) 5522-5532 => 0.6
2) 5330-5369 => 0.2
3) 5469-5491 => -0.6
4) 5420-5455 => 0.3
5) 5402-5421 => 0.8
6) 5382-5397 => 0.2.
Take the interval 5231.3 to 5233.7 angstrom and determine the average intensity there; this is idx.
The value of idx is 13.4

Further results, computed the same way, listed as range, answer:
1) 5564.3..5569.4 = 11.6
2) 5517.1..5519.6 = 11.8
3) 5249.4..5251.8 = 12.5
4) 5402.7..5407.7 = 12.5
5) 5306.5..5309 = 13.8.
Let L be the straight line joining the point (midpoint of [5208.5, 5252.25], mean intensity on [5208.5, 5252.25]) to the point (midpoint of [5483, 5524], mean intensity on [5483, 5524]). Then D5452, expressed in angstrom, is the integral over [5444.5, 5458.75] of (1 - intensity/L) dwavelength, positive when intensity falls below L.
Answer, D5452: 0.2 angstrom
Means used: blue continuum 12.9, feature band 12.2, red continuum 12.3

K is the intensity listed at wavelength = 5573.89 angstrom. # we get 11.6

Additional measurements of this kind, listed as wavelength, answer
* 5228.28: 13.1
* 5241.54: 11.9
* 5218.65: 13.2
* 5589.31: 13.2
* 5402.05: 12.8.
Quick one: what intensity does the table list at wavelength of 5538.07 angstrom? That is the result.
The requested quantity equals 11.8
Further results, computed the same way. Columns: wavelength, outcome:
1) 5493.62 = 13.2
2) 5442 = 11.9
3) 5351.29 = 11.7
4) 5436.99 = 11.4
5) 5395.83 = 13.2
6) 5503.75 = 12.5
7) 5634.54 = 13.5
